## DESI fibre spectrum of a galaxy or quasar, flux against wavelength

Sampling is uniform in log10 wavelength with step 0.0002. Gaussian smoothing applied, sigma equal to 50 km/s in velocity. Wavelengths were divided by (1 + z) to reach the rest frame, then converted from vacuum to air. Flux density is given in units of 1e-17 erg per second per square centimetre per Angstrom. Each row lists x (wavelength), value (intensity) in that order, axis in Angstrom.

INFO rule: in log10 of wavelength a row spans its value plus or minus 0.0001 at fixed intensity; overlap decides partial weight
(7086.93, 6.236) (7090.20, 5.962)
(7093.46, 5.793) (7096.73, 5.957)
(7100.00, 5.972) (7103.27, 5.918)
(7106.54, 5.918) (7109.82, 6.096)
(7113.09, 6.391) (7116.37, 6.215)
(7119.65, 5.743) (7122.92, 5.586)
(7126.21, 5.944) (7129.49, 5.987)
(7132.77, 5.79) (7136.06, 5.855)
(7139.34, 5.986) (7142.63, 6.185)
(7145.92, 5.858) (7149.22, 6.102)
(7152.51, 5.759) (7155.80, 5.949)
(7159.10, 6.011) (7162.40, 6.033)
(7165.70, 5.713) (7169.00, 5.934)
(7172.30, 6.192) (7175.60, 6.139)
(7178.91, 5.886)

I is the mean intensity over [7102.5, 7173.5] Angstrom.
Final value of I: 5.96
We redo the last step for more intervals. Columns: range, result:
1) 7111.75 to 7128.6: 5.97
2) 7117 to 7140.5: 5.86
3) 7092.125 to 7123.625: 5.97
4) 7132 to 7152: 5.96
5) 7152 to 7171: 5.91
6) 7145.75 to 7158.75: 5.93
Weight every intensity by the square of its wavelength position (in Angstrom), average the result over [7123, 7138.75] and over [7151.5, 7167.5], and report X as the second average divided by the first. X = 1.01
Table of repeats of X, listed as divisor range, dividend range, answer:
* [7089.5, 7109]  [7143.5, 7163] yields 1.02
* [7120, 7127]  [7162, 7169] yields 1.03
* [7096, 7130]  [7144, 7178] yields 1.01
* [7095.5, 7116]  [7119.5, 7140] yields 0.97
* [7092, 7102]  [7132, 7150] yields 1.02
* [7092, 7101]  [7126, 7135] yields 1.01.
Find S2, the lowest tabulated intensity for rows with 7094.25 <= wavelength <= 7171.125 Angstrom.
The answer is 5.586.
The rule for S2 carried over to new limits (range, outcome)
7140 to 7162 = 5.759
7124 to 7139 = 5.79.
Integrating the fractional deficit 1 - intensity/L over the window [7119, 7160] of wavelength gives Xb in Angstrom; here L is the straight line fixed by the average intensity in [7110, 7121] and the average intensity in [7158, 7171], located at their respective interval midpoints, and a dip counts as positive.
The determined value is 0.8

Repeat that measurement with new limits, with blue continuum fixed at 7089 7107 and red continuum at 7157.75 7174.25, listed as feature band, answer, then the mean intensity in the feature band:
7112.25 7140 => 0.1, 5.93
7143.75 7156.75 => 0.1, 5.93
